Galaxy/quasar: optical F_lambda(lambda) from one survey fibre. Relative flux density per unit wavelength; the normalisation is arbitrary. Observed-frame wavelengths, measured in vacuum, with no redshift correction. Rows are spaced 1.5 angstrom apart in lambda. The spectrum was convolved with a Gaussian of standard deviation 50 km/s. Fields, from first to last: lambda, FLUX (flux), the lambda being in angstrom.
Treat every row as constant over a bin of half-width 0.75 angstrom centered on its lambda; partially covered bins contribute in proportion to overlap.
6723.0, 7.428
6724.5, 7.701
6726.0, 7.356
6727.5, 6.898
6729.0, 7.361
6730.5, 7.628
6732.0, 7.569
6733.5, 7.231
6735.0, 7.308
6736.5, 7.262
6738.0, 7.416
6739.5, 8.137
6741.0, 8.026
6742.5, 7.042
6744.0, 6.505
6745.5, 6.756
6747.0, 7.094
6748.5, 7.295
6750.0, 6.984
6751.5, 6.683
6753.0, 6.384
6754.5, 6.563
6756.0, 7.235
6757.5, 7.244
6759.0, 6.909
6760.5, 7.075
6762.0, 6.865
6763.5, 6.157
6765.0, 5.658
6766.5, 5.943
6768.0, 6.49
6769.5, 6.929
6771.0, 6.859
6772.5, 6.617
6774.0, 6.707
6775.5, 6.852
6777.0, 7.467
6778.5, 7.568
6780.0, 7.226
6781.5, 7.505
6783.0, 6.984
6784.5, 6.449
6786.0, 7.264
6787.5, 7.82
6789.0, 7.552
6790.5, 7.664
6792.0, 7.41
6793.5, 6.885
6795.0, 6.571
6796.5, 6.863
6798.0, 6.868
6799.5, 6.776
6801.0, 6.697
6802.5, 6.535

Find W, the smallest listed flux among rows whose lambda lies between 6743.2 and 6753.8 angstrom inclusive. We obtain 6.384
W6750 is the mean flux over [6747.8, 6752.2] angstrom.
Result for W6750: 6.99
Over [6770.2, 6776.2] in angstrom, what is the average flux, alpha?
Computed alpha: 6.76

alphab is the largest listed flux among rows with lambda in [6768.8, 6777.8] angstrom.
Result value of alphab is 7.467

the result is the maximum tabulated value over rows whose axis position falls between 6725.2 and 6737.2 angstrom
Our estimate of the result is 7.628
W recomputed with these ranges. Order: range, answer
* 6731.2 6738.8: 7.231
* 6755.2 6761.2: 6.909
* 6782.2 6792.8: 6.449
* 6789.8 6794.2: 6.885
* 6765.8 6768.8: 5.943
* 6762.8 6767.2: 5.658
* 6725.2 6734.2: 6.898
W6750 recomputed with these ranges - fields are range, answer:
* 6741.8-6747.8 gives 6.85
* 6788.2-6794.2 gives 7.39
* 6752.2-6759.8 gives 6.87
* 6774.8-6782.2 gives 7.33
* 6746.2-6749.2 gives 7.19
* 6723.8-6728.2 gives 7.32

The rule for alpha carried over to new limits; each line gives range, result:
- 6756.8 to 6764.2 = 6.85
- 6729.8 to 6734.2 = 7.48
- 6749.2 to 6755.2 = 6.66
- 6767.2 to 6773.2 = 6.72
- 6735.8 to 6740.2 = 7.6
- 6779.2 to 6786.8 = 7.09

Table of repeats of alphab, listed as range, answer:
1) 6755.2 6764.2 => 7.244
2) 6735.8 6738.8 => 7.416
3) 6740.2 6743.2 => 8.026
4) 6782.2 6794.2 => 7.82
